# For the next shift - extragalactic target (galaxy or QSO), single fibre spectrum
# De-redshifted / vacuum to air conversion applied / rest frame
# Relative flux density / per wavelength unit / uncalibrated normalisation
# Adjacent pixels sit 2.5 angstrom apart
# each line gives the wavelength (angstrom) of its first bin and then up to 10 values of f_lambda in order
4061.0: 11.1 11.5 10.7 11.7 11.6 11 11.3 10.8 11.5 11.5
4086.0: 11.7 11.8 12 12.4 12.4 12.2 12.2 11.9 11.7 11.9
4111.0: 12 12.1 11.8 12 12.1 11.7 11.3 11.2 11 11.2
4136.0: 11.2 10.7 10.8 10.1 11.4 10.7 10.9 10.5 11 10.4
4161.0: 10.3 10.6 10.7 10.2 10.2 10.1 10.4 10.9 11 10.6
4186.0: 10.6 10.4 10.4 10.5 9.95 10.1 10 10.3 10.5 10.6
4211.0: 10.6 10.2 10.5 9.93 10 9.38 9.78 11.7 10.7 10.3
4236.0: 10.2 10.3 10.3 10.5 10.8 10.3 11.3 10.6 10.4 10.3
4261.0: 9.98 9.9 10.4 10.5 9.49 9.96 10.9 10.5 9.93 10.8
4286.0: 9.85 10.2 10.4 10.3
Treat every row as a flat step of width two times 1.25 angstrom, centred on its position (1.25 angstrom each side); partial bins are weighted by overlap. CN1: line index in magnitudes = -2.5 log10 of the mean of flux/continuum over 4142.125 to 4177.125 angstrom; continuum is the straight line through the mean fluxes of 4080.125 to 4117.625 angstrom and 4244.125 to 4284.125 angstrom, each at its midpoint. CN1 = 0.08 mag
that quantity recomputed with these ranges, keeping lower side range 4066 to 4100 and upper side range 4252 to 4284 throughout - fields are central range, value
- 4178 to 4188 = 0.02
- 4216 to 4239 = 0.03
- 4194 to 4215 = 0.05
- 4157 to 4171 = 0.06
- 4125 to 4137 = 0.01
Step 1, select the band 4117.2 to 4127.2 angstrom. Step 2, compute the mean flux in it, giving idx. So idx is 11.8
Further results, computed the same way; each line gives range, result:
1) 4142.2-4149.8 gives 10.7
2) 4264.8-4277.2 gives 10.2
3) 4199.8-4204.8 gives 10.2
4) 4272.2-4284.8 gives 10.4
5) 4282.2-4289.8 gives 10.3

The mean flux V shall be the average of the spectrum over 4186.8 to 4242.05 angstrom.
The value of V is 10.3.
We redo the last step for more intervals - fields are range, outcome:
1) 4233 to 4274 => 10.3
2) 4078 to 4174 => 11.3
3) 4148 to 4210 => 10.5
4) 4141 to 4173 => 10.6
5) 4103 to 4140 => 11.6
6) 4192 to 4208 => 10.2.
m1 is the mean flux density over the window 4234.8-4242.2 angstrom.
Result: 10.3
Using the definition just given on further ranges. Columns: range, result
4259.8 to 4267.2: 10.1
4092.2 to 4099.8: 12.3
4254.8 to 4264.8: 10.1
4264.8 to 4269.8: 10.4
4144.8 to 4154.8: 10.9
